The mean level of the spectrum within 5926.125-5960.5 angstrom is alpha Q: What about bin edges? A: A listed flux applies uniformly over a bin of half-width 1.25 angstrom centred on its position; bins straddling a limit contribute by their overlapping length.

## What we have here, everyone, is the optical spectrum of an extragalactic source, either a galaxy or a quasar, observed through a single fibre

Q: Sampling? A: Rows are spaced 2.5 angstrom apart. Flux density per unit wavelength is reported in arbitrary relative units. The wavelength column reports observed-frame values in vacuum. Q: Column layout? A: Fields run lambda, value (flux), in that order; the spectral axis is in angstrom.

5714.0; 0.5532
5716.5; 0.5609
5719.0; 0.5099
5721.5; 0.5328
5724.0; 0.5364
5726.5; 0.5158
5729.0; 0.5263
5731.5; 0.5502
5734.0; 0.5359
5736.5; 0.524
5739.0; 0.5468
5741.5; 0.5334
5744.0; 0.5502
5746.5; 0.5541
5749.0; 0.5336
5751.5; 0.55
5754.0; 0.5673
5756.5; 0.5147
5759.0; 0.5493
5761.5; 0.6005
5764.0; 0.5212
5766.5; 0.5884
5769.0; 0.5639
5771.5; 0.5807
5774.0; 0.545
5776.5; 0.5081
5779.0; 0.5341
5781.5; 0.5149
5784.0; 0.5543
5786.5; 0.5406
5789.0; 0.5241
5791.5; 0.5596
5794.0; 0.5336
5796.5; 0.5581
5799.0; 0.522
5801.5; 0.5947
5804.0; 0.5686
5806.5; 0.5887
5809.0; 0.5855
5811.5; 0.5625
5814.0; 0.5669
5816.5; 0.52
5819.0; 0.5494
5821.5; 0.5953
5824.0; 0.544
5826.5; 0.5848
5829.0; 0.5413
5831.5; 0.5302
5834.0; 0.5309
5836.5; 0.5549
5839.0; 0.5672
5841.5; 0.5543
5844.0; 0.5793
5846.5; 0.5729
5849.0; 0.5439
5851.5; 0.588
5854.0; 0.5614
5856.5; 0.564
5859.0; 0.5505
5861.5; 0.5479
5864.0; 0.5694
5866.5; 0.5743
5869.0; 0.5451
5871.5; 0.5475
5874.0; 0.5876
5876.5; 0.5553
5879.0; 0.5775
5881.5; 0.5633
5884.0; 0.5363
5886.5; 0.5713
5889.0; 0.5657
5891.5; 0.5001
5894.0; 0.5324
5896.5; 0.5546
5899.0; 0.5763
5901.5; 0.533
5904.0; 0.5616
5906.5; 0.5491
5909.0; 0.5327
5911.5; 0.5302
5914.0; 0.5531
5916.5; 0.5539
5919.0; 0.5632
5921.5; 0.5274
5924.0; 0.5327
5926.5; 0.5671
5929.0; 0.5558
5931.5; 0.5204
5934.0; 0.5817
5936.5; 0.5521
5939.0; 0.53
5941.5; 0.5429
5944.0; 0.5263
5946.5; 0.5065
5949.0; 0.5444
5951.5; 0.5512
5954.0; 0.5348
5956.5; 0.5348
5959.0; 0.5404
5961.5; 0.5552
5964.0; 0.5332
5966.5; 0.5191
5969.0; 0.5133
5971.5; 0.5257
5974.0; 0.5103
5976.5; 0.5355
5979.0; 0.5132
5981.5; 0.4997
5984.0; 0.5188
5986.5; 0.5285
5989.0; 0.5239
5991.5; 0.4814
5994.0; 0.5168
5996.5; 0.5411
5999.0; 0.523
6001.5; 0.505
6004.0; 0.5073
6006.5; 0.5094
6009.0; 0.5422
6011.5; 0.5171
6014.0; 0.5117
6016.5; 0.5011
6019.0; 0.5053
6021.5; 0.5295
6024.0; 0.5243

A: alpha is 0.541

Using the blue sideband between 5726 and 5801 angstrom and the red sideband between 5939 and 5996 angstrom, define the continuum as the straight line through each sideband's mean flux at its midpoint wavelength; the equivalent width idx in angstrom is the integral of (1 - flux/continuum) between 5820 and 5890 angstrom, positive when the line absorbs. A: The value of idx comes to -3.3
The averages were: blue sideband 0.544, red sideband 0.526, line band 0.561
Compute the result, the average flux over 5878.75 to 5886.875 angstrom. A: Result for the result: 0.559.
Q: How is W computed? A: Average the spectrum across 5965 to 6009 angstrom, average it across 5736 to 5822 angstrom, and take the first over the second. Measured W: 0.9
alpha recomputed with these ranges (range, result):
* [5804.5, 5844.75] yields 0.56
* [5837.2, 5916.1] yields 0.556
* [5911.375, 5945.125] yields 0.546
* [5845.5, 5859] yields 0.564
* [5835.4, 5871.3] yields 0.562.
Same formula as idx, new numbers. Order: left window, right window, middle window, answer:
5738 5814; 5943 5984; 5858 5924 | -1.8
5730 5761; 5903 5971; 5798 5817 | -0.8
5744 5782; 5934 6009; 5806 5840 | -1.0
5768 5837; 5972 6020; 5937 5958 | -0.4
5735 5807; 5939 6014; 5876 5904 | -0.9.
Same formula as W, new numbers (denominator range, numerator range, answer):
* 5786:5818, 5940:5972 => 0.96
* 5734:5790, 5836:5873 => 1.03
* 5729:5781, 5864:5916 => 1.01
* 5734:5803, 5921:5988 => 0.98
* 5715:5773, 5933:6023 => 0.96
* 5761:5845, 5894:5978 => 0.98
